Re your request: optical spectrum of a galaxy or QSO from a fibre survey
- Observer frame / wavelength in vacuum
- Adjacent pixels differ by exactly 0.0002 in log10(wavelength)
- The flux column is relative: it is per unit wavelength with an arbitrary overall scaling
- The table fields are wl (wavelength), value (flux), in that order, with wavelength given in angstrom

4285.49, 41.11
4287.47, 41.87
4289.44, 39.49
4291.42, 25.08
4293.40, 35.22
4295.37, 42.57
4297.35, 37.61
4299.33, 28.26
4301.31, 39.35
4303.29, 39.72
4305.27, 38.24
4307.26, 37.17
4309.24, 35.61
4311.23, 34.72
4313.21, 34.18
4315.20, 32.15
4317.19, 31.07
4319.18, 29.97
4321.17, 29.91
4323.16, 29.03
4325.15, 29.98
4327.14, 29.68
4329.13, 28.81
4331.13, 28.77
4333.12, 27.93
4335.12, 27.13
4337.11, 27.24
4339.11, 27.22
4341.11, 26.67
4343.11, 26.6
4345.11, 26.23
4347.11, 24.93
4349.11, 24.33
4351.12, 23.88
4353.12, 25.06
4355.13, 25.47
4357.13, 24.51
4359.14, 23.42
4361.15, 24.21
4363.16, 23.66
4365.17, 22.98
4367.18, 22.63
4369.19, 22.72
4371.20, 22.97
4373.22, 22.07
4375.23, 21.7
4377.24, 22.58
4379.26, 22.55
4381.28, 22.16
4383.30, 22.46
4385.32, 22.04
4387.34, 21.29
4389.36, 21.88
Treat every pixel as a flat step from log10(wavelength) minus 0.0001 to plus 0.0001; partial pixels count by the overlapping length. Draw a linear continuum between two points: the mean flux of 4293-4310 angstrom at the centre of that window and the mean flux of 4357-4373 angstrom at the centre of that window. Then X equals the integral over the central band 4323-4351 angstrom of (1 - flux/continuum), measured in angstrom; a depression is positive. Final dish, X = 2.0 angstrom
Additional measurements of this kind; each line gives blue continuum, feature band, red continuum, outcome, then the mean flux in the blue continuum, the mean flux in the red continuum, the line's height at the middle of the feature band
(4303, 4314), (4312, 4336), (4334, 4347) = 1.35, 36.5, 26.7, 31.7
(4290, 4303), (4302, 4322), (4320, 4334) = -1.37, 35.1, 29.2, 32.1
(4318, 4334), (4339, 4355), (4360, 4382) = 0.45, 29.3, 22.8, 26.2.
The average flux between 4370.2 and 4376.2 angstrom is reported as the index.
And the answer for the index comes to 22.2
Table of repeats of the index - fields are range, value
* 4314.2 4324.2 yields 30.4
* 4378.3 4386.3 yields 22.3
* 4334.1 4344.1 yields 27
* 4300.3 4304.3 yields 39.5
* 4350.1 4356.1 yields 24.8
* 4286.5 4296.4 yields 36.9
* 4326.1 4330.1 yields 29.3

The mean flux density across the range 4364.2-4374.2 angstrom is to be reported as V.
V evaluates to 22.7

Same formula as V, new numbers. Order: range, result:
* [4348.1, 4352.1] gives 24.1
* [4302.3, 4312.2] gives 37.1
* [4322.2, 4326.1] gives 29.5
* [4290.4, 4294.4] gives 30.3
